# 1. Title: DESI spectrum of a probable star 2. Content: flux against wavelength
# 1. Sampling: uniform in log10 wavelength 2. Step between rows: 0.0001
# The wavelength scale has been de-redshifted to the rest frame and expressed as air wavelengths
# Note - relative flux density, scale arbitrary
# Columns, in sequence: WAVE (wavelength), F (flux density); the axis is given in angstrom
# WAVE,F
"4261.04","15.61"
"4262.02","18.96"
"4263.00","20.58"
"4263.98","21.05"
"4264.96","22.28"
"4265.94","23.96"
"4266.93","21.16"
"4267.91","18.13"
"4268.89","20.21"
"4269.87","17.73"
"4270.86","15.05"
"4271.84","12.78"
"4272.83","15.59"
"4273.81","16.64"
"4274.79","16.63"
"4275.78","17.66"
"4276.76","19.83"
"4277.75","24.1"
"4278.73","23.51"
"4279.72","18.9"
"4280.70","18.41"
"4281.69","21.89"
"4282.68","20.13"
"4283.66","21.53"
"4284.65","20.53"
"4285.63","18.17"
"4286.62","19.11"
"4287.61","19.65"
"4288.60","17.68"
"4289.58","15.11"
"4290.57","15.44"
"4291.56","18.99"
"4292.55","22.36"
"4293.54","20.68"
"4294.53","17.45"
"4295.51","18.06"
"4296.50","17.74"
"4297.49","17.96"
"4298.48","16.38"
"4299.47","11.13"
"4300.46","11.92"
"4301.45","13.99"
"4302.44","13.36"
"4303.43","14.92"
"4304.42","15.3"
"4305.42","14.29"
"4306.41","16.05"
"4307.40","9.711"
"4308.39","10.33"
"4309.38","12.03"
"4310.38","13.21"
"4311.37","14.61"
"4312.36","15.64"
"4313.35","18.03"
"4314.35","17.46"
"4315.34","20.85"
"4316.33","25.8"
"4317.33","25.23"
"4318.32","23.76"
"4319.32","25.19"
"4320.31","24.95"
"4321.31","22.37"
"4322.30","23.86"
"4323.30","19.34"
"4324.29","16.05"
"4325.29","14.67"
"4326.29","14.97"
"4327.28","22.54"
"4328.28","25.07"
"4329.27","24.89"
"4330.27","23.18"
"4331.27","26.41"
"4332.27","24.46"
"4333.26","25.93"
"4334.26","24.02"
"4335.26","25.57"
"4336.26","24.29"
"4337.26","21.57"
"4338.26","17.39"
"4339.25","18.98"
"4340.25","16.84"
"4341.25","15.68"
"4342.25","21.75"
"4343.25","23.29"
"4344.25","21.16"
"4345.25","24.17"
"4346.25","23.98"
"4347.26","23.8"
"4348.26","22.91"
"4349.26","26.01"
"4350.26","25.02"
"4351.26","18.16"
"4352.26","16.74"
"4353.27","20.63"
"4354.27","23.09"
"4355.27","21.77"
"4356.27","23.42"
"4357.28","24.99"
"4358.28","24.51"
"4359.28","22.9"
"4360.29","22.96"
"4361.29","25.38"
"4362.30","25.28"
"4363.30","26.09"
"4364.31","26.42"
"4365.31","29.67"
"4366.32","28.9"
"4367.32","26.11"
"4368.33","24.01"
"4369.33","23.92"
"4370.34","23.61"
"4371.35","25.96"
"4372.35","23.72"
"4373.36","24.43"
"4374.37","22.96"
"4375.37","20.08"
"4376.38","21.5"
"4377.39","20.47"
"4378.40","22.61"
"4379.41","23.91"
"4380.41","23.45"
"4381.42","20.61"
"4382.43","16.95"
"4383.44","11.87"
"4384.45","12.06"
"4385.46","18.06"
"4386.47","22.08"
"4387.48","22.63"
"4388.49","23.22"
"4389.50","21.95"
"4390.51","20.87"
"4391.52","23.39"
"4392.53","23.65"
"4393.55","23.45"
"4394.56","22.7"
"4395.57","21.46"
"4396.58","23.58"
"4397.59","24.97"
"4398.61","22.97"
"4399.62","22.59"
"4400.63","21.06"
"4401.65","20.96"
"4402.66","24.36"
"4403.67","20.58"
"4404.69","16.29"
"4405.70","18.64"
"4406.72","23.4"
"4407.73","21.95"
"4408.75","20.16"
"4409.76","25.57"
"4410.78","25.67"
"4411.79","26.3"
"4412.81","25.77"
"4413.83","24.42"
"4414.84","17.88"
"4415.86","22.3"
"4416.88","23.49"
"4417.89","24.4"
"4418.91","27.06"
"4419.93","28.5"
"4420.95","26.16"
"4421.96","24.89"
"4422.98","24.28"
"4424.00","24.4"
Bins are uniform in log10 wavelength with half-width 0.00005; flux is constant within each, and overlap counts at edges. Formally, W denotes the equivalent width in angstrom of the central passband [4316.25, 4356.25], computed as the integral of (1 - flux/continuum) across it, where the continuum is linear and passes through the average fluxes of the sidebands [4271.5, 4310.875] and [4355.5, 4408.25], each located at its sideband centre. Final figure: -4.9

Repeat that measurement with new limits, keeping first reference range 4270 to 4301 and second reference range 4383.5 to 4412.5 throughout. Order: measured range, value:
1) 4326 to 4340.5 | -2.17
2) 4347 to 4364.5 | -2.45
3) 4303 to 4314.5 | 2.84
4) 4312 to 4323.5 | -1.71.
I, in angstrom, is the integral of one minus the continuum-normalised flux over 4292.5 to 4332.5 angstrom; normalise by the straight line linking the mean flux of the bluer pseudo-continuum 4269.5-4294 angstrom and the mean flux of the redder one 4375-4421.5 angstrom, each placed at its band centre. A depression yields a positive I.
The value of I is 2.6 angstrom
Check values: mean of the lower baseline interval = 18.7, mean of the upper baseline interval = 22.1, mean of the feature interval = 18.4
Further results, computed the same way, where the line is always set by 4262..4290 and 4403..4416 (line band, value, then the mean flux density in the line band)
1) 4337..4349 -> -0.2 angstrom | 21.1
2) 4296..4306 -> 2.6 angstrom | 14.7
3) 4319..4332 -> -0.9 angstrom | 21.8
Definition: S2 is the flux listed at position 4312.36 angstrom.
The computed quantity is 15.64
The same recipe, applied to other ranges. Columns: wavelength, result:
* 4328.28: 25.07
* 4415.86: 22.3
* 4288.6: 17.68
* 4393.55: 23.45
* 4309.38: 12.03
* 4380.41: 23.45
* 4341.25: 15.68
